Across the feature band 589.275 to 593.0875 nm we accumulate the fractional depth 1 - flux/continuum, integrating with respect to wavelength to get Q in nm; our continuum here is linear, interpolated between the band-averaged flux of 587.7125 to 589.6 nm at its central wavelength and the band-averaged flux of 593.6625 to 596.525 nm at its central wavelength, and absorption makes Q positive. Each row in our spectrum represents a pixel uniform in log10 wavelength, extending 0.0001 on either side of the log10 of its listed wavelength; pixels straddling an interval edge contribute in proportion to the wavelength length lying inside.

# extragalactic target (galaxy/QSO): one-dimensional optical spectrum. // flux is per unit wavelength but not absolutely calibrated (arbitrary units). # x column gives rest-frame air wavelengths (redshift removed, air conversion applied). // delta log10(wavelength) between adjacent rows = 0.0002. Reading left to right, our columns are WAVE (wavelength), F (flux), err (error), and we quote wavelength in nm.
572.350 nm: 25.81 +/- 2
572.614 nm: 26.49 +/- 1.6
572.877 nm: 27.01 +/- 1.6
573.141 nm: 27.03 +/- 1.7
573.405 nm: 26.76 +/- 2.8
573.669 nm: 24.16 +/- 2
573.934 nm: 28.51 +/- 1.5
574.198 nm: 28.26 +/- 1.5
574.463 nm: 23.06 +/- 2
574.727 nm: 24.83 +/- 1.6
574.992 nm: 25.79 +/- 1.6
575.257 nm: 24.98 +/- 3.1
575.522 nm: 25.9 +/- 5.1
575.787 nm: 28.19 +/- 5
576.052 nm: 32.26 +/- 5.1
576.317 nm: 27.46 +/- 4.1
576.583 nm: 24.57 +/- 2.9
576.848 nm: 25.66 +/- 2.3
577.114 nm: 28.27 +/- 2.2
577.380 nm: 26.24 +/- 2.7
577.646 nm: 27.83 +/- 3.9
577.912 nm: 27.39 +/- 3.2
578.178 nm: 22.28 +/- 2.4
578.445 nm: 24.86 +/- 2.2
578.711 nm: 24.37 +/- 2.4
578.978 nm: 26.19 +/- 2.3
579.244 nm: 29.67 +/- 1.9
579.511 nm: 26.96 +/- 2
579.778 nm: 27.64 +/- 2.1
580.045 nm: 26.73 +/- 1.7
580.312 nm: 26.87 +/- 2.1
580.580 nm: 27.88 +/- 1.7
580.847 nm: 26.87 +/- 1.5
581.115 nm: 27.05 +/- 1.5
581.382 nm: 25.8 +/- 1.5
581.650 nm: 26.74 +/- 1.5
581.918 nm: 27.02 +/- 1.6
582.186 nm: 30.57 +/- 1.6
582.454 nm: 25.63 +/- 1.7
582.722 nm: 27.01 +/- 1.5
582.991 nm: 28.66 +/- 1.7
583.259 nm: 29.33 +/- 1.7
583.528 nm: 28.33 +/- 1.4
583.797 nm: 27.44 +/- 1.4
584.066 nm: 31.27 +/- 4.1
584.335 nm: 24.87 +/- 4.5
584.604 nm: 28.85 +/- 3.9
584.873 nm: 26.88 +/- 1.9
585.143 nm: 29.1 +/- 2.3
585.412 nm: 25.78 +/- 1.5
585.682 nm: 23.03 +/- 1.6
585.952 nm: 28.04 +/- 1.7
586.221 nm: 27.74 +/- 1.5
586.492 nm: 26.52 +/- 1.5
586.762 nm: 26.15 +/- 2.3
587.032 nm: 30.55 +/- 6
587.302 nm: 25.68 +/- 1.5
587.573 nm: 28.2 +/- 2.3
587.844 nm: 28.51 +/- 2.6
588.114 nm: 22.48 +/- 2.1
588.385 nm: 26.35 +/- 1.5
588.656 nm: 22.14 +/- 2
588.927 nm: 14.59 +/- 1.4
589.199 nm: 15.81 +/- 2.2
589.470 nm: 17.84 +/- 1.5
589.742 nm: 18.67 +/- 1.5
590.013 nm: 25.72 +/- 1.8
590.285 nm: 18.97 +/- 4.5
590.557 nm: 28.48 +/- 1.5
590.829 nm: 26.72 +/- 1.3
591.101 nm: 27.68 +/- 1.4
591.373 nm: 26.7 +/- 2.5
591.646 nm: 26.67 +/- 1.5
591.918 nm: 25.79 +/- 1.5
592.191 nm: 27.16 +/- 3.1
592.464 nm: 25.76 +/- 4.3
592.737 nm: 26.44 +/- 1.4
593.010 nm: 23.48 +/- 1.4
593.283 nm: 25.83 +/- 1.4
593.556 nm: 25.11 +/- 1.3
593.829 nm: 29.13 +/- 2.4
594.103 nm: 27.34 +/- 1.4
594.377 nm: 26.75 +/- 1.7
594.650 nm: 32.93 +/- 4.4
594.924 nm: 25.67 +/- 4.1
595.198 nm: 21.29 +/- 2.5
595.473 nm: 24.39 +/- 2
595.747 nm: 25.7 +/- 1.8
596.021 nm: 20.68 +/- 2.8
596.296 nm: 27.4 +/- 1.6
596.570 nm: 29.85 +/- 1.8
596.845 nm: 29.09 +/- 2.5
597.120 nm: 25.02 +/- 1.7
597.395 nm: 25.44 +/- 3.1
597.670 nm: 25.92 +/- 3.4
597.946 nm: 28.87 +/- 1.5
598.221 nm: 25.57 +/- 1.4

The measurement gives -0.24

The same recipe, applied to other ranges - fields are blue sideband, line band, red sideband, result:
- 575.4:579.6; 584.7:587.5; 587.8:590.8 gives -0.47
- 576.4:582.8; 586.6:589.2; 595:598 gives 0.17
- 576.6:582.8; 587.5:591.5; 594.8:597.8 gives 0.43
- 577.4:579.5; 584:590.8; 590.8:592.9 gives 0.41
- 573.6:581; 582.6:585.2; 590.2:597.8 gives -0.17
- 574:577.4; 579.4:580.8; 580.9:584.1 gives 0.01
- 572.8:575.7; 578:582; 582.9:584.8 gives 0.14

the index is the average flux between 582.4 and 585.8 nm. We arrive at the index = 27.5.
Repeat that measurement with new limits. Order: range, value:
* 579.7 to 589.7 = 26.1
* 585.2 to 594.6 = 25.2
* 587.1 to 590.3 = 22.4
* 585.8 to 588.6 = 26.9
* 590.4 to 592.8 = 26.8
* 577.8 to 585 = 27.2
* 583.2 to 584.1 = 28.8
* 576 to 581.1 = 26.8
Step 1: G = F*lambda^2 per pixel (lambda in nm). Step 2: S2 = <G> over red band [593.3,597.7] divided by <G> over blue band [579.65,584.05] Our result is 1.00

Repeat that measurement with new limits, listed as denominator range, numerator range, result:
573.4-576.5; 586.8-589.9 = 0.90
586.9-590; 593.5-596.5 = 1.17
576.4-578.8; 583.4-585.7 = 1.09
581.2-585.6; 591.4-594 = 0.98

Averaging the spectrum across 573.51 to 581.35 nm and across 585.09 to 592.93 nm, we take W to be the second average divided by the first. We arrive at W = 0.94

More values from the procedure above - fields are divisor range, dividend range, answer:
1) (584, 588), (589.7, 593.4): 0.93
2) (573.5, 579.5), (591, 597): 1.00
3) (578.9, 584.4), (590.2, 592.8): 0.95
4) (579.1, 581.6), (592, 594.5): 0.97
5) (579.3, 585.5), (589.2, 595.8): 0.92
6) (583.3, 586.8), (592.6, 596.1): 0.95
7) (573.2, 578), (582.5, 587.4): 1.03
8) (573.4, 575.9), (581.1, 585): 1.07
